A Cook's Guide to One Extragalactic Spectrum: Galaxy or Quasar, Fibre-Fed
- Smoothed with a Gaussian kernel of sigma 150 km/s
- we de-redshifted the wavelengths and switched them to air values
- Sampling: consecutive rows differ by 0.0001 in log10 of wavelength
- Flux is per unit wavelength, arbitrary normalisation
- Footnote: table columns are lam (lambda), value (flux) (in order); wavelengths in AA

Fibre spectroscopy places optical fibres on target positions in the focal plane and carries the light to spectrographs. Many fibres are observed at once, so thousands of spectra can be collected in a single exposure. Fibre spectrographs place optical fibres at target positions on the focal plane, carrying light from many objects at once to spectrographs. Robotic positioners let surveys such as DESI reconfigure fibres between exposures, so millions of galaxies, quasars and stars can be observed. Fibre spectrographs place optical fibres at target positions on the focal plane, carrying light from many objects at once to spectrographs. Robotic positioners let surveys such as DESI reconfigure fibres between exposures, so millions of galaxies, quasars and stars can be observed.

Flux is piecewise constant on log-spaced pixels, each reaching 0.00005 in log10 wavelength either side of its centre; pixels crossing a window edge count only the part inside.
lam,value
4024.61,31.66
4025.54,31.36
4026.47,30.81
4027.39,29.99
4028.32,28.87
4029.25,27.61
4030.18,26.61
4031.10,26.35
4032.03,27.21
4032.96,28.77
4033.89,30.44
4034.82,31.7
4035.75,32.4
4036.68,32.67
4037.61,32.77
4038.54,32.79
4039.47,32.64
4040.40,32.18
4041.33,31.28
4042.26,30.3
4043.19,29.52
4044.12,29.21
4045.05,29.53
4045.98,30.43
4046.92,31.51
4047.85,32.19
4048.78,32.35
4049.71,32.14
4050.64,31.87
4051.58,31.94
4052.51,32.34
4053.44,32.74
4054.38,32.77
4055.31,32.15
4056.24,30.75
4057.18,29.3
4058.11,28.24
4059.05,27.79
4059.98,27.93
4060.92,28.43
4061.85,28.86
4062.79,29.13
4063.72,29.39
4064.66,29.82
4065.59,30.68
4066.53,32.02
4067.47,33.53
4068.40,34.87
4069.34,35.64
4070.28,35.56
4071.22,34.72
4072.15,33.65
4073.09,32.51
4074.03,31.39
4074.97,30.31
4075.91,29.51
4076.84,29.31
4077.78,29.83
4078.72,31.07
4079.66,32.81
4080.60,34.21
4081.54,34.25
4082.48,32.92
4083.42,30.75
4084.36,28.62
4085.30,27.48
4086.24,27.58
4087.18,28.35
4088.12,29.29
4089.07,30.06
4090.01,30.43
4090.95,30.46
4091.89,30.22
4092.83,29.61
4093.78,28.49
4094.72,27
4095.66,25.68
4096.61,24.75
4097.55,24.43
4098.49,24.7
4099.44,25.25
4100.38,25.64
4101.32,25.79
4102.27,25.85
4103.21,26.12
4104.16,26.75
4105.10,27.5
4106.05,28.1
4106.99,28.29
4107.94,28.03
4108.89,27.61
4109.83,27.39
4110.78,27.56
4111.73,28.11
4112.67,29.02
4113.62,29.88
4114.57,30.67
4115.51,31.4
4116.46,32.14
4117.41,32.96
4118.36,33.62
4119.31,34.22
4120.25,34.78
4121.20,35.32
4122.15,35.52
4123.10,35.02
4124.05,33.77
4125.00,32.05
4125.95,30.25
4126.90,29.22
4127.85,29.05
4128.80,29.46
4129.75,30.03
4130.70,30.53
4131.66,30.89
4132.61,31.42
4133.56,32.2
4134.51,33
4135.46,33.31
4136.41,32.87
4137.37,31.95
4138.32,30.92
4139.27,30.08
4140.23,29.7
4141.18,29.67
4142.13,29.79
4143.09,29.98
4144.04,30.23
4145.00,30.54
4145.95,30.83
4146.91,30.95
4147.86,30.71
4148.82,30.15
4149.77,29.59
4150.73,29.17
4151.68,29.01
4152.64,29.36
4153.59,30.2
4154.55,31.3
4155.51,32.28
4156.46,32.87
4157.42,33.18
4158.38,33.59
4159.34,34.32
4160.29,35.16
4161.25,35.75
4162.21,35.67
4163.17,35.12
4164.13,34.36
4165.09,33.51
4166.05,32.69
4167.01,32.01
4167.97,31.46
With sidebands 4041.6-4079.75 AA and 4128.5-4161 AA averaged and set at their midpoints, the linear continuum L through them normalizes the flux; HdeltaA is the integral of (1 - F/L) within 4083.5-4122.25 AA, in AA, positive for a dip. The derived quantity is 2.9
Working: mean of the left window 31.2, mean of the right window 31.2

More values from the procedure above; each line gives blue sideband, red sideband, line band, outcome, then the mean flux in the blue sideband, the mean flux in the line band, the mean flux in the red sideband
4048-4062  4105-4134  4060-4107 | 1.8 AA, 30.7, 29.6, 30.9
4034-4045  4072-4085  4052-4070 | 0.3 AA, 31.5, 30.9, 31.4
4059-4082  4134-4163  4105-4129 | 0.5 AA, 31.6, 30.9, 31.6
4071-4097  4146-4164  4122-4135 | 0.0 AA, 30.2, 31.5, 32.1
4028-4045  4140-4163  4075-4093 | 0.2 AA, 30.2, 30.4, 31.5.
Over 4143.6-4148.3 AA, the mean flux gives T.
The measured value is 30.6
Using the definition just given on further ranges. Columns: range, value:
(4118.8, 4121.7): 34.8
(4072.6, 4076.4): 30.9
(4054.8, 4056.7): 31.6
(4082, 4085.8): 29.9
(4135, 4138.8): 32.3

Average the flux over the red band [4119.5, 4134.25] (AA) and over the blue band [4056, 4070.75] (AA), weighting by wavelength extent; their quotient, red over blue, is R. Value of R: 1.0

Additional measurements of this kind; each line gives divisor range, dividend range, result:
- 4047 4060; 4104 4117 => 0.92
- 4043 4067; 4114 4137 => 1.06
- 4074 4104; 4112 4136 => 1.11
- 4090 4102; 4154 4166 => 1.25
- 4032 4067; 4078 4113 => 0.92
